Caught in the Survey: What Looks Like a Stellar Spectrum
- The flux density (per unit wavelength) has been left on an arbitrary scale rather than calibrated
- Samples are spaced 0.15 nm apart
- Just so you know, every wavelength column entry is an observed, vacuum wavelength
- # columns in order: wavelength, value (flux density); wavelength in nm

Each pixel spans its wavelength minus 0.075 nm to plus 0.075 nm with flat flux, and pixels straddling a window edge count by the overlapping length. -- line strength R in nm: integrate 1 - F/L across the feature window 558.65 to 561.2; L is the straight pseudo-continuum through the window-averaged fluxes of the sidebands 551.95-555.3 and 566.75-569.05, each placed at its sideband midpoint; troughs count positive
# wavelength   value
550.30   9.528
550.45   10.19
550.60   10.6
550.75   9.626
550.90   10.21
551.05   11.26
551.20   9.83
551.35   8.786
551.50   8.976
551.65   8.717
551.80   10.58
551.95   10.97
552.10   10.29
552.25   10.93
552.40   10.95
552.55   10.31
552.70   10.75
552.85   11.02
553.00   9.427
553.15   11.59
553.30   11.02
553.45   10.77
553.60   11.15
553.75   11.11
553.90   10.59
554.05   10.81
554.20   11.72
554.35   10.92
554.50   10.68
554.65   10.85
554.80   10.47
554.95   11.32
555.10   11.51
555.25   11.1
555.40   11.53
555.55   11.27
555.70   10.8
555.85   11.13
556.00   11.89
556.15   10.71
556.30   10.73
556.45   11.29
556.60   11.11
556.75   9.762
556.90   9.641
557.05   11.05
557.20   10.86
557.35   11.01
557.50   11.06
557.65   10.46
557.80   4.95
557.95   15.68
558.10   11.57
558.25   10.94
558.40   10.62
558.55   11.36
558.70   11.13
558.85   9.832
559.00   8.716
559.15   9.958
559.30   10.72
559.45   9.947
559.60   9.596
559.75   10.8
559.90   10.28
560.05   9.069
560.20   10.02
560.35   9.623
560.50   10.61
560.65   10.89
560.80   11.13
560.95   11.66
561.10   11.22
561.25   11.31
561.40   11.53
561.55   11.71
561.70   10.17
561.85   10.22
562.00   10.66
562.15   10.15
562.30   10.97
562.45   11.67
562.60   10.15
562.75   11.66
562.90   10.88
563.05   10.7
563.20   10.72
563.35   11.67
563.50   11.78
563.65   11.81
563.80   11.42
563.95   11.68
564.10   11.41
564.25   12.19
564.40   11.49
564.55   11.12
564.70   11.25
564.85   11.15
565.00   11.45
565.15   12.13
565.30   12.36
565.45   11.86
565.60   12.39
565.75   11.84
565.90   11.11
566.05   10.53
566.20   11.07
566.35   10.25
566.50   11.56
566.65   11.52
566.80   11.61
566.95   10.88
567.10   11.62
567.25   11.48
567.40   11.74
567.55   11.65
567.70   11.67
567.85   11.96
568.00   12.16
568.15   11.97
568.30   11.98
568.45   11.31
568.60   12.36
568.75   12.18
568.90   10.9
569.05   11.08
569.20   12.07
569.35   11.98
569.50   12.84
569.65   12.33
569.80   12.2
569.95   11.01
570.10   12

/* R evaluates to 0.21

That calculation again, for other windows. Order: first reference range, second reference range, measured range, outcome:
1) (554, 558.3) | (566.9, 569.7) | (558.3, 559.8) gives 0.12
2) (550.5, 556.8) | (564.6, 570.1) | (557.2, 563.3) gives 0.28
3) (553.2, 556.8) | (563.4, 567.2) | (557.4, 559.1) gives 0.09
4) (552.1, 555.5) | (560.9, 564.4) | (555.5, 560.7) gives 0.24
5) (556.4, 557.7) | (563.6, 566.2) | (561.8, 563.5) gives 0.06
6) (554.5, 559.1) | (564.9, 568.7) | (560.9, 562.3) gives 0.03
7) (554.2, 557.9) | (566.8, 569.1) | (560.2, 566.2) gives 0.04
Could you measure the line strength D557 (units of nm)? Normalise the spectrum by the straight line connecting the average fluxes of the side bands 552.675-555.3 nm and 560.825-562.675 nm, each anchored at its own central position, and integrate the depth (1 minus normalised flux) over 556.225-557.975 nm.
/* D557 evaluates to 0.07 nm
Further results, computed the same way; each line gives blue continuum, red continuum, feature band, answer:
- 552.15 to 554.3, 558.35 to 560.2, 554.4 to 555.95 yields -0.06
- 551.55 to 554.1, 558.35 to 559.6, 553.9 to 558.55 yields -0.23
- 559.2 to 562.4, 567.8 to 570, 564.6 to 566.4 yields -0.02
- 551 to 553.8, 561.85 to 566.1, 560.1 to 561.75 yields 0.03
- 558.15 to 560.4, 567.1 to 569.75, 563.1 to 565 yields -0.07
